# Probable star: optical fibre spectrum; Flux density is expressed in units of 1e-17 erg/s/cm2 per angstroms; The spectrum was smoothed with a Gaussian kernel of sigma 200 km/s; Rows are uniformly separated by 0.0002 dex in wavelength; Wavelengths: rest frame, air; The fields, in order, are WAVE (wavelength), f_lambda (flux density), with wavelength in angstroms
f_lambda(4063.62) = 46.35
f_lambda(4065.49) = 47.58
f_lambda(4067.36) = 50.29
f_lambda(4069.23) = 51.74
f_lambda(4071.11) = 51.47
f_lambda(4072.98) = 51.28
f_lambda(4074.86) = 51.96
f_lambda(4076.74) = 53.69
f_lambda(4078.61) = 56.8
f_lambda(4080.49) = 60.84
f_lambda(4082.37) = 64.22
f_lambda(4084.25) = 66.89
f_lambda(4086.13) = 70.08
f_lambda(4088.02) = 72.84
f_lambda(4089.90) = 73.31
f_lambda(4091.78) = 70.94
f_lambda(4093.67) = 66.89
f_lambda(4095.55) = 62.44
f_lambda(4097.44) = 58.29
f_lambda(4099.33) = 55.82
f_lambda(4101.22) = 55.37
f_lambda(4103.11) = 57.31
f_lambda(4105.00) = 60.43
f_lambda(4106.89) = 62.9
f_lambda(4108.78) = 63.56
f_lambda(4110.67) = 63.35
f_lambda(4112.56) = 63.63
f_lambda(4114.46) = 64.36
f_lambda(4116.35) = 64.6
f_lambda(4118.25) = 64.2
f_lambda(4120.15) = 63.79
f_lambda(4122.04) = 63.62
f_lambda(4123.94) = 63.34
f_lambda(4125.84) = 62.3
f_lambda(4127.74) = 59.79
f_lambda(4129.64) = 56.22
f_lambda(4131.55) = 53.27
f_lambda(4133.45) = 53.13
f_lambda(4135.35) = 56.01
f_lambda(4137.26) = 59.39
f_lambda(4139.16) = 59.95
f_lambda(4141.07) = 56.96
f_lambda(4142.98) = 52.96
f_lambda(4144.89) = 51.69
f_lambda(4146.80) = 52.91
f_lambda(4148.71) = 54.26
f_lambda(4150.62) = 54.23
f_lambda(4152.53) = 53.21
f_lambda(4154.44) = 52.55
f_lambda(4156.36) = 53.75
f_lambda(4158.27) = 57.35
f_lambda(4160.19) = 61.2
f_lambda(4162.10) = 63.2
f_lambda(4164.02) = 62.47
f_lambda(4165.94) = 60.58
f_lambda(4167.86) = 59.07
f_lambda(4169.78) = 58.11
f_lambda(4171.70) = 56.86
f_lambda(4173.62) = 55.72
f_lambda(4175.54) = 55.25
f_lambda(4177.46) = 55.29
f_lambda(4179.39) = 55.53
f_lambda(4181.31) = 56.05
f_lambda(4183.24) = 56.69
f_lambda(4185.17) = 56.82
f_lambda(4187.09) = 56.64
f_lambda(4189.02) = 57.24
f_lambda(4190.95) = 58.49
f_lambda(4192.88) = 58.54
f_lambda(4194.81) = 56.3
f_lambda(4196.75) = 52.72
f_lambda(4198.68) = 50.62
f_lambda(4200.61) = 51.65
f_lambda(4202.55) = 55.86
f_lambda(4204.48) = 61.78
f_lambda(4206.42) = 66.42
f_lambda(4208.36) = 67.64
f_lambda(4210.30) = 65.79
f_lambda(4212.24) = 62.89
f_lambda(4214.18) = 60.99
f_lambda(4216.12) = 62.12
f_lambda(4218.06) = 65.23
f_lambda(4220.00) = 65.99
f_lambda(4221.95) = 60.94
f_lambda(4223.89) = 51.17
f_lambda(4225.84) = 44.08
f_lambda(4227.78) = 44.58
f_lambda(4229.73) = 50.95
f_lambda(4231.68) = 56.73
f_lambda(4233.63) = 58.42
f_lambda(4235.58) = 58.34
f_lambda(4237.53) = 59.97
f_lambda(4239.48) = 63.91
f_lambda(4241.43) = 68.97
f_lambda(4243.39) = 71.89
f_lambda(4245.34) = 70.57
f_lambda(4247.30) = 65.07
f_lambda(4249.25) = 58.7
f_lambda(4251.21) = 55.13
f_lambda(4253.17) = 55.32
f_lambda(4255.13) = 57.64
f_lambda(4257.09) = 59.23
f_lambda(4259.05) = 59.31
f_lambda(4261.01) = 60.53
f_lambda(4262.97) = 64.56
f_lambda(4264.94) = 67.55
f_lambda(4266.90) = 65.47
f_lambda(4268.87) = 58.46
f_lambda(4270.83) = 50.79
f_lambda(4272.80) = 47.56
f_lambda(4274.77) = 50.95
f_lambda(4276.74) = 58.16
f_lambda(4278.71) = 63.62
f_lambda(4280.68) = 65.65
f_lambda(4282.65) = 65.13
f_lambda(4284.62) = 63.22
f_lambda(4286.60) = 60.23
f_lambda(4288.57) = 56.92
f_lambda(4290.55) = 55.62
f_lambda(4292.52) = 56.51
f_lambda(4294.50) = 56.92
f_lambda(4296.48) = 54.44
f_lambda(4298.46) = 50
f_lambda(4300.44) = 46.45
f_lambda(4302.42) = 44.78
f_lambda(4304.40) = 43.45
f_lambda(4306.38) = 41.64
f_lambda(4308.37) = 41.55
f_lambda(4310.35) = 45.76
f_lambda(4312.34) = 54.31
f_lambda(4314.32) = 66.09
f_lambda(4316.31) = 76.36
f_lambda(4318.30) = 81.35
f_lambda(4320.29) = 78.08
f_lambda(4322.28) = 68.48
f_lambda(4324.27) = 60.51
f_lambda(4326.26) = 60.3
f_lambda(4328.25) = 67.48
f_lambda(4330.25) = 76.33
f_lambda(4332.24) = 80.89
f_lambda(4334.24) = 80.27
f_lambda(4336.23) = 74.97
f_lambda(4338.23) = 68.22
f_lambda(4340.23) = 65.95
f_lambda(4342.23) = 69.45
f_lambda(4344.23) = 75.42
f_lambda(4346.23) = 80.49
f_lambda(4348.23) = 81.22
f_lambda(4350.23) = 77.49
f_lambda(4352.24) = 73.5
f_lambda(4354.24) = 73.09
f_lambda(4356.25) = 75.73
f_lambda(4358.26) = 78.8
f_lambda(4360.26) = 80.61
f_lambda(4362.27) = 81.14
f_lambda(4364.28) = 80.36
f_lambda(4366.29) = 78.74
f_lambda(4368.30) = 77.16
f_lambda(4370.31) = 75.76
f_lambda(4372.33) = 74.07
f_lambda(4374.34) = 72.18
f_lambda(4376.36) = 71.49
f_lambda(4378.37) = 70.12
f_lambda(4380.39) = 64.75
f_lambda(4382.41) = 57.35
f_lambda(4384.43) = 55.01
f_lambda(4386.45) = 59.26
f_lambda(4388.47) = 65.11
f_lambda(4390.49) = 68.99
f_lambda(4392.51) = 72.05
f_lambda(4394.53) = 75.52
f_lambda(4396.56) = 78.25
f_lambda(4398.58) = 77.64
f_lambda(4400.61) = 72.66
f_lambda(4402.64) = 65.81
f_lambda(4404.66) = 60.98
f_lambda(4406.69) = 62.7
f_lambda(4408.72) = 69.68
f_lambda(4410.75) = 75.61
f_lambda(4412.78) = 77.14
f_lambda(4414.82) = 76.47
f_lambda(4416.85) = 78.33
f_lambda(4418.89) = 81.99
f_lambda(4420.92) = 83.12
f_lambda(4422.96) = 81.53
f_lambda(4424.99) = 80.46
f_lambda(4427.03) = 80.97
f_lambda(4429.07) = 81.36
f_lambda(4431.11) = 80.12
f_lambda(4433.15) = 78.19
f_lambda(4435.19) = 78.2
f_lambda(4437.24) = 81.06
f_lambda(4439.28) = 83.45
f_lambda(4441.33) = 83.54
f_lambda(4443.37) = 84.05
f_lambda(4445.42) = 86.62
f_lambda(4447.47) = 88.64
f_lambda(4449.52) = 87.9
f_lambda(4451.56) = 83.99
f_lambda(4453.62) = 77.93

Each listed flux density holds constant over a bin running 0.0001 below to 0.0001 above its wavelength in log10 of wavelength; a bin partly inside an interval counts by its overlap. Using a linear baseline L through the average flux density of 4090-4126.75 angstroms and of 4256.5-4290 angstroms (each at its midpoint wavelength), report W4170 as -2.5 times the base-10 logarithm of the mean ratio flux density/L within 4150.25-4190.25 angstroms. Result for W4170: 0.08 mag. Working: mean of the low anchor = 62.7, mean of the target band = 57.1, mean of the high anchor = 59.8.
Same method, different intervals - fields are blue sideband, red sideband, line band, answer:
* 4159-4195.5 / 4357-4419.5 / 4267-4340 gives 0.103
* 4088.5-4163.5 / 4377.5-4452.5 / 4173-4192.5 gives 0.114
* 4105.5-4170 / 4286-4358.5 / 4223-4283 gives 0.065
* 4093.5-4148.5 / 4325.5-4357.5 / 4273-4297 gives 0.195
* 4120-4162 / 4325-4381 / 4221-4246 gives 0.111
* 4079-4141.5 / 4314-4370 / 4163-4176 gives 0.121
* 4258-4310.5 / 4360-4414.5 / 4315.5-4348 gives -0.165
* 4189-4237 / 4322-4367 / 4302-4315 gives 0.409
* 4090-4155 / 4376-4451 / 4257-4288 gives 0.128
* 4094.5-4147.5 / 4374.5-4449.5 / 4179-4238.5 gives 0.114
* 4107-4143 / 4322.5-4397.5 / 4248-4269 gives 0.118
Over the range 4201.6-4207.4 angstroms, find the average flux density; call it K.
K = 61.4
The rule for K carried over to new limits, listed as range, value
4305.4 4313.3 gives 45.8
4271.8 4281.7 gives 57.2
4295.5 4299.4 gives 52.2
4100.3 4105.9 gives 57.7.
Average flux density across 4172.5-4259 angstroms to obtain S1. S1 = 58.6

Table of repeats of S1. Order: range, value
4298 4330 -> 58.5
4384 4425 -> 72.4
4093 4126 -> 62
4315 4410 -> 72.1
